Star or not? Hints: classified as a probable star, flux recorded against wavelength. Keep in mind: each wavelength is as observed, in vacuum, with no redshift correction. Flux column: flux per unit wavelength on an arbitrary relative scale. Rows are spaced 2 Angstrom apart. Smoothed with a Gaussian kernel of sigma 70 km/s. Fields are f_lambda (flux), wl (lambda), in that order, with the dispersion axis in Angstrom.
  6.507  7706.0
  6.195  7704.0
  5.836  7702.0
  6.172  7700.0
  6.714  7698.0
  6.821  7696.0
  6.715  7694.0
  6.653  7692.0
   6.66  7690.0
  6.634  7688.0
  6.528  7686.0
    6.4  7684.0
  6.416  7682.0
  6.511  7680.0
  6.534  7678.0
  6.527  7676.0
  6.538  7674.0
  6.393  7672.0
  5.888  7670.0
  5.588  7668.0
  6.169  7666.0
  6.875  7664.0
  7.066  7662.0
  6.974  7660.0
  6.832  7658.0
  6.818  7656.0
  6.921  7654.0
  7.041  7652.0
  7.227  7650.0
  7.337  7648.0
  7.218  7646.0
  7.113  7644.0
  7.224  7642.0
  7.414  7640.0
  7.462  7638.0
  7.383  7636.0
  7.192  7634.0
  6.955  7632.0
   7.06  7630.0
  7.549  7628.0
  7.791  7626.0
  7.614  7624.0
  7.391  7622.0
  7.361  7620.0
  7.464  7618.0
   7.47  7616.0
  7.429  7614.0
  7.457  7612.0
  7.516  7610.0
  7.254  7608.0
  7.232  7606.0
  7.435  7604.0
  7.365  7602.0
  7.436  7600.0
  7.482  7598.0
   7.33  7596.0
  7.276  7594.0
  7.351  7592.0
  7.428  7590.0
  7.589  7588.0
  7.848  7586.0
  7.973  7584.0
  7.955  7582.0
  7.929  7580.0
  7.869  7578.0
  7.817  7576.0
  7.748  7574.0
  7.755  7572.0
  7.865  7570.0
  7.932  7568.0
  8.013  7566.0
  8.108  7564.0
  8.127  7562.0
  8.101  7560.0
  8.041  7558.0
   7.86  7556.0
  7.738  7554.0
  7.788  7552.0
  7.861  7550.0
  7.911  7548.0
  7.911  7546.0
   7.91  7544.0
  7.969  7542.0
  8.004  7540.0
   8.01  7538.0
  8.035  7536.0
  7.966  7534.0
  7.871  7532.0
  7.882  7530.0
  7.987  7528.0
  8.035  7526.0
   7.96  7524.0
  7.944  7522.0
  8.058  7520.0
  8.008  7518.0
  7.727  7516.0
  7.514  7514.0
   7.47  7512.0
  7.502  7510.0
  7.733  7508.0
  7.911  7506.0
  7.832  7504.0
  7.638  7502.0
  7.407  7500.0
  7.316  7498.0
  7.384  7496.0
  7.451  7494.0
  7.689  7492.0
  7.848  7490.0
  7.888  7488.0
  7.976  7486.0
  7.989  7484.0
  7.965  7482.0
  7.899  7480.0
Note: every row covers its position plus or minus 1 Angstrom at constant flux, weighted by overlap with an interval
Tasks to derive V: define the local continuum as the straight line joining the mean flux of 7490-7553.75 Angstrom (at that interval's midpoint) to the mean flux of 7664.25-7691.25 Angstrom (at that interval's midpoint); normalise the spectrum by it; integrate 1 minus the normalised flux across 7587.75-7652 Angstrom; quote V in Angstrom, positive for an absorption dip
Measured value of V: -4.2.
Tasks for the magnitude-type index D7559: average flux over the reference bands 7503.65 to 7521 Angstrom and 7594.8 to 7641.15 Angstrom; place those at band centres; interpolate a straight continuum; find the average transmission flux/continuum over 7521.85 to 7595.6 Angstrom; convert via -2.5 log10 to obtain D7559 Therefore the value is -0.04 mag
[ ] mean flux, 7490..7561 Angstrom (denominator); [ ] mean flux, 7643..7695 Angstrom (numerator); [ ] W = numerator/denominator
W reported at 0.85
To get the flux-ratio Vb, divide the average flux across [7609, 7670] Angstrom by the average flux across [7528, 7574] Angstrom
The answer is 0.9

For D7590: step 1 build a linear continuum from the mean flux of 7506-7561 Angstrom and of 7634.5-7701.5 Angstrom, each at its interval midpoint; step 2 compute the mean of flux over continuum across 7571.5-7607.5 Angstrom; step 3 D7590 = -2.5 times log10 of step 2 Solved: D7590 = -0.027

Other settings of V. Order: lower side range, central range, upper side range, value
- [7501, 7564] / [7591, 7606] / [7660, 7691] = -0.3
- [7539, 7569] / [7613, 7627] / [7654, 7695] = -0.6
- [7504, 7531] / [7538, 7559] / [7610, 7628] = -0.5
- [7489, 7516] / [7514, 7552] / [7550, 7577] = -0.9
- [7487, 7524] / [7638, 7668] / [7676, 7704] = -1.1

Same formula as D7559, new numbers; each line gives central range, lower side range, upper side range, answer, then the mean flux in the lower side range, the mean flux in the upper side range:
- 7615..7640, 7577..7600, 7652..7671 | -0.05 mag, 7.63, 6.59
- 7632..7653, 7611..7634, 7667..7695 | -0.03 mag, 7.4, 6.43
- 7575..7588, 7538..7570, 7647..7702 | -0.03 mag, 7.95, 6.61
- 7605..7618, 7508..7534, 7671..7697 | -0.04 mag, 7.83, 6.56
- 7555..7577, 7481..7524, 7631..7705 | -0.08 mag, 7.73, 6.73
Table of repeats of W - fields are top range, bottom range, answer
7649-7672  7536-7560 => 0.84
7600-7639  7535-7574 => 0.93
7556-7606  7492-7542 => 0.99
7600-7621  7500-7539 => 0.94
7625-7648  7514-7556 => 0.92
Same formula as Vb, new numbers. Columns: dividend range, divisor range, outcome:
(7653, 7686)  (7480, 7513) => 0.85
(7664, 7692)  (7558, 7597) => 0.82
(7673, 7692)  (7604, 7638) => 0.88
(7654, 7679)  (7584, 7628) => 0.87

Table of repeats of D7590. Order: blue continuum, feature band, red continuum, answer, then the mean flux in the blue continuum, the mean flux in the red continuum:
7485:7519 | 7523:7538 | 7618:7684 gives -0.06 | 7.66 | 6.95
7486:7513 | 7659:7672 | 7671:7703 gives 0.03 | 7.63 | 6.5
